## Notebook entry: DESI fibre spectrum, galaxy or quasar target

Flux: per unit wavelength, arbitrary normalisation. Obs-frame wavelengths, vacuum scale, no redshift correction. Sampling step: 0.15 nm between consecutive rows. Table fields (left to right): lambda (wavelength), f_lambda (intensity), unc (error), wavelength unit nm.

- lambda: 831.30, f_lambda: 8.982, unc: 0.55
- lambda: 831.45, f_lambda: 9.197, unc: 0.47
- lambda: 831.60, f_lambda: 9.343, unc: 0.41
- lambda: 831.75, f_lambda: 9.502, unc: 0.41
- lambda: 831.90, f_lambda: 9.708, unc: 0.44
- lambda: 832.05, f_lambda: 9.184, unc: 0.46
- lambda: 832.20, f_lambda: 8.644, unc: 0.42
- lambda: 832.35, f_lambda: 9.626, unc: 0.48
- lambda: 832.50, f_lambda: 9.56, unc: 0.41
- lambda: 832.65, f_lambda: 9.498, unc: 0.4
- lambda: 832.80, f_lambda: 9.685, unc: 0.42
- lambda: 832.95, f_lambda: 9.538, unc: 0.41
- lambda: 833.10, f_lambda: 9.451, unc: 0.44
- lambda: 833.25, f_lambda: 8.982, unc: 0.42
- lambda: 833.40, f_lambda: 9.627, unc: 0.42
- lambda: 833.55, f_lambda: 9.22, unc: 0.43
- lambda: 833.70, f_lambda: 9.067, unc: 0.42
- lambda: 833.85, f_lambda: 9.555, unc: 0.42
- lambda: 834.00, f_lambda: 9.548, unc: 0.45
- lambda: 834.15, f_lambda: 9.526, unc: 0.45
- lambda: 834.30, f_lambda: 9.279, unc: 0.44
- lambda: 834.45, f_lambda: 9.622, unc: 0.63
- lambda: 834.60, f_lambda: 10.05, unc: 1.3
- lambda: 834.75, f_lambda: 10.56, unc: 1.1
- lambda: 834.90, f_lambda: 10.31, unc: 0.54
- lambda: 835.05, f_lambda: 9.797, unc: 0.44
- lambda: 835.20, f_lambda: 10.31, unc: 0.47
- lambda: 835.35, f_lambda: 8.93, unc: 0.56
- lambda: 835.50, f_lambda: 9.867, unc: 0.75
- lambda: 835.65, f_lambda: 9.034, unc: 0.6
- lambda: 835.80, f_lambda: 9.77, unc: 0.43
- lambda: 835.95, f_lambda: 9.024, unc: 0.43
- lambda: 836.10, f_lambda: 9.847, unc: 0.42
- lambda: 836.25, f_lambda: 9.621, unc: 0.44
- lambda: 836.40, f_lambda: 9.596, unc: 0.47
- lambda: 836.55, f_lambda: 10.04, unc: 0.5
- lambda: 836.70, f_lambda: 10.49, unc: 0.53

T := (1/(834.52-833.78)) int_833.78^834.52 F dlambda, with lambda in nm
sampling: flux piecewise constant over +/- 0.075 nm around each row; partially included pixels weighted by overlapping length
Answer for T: 9.5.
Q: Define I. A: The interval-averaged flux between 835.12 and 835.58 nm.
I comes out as 9.7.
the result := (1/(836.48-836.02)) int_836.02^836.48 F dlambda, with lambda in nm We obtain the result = 9.68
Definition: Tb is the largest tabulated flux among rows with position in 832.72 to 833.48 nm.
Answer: 9.685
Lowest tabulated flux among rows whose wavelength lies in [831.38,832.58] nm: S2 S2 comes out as 8.644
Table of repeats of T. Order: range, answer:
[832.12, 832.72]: 9.33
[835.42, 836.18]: 9.51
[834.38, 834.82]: 10.1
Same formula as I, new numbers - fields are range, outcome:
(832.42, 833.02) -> 9.57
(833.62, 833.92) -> 9.31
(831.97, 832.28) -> 8.94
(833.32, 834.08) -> 9.4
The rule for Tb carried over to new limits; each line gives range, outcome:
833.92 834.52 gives 9.622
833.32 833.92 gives 9.627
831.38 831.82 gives 9.502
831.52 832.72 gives 9.708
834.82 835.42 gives 10.31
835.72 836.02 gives 9.77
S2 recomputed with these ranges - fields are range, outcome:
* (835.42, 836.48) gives 9.024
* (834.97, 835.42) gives 8.93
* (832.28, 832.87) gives 9.498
